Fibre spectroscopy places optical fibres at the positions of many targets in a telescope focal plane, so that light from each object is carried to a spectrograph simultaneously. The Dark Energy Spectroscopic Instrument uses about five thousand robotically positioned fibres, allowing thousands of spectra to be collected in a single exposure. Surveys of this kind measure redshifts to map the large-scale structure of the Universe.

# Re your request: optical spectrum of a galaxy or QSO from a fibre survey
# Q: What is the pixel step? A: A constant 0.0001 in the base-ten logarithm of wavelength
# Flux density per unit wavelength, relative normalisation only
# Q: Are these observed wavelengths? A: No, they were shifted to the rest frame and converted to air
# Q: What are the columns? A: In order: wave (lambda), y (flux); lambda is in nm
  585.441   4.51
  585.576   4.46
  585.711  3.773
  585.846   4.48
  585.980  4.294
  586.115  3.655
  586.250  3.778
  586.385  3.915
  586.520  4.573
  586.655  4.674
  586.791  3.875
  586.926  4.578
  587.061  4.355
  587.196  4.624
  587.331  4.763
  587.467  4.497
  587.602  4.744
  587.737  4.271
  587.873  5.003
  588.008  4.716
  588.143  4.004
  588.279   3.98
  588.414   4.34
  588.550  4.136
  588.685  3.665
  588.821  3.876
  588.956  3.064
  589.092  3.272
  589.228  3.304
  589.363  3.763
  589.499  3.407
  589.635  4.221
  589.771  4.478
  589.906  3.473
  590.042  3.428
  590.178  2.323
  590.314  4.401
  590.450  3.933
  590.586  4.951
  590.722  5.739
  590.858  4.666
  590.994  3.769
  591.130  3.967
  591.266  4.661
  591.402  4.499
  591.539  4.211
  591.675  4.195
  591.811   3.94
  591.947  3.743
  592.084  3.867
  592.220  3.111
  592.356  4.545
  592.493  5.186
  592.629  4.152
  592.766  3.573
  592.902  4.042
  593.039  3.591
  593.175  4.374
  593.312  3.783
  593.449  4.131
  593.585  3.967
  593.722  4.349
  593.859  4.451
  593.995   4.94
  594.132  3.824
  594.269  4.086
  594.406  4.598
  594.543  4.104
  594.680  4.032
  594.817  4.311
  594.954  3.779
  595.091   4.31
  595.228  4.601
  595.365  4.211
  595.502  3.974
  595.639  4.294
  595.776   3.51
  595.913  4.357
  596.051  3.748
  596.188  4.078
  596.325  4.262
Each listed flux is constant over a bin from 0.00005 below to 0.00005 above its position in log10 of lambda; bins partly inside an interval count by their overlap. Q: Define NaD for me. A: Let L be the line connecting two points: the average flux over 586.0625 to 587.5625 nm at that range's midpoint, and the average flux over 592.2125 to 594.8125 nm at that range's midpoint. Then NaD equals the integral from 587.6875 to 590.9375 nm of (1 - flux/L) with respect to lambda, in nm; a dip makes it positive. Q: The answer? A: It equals 0.19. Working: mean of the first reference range 4.31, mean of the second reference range 4.18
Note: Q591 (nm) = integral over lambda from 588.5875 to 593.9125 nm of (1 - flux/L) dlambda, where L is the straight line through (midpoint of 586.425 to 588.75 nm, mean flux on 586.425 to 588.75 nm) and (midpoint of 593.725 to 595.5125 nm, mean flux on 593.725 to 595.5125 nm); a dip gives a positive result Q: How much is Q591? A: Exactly 0.40 nm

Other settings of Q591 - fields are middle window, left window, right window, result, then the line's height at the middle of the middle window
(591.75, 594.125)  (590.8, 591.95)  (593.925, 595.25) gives 0.07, 4.23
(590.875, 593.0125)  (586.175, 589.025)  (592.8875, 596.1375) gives 0.04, 4.18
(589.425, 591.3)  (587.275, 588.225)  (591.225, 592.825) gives 0.09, 4.3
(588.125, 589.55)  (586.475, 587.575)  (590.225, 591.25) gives 0.25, 4.48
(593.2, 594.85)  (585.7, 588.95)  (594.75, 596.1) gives -0.03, 4.14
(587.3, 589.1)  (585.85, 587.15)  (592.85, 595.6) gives 0.01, 4.2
